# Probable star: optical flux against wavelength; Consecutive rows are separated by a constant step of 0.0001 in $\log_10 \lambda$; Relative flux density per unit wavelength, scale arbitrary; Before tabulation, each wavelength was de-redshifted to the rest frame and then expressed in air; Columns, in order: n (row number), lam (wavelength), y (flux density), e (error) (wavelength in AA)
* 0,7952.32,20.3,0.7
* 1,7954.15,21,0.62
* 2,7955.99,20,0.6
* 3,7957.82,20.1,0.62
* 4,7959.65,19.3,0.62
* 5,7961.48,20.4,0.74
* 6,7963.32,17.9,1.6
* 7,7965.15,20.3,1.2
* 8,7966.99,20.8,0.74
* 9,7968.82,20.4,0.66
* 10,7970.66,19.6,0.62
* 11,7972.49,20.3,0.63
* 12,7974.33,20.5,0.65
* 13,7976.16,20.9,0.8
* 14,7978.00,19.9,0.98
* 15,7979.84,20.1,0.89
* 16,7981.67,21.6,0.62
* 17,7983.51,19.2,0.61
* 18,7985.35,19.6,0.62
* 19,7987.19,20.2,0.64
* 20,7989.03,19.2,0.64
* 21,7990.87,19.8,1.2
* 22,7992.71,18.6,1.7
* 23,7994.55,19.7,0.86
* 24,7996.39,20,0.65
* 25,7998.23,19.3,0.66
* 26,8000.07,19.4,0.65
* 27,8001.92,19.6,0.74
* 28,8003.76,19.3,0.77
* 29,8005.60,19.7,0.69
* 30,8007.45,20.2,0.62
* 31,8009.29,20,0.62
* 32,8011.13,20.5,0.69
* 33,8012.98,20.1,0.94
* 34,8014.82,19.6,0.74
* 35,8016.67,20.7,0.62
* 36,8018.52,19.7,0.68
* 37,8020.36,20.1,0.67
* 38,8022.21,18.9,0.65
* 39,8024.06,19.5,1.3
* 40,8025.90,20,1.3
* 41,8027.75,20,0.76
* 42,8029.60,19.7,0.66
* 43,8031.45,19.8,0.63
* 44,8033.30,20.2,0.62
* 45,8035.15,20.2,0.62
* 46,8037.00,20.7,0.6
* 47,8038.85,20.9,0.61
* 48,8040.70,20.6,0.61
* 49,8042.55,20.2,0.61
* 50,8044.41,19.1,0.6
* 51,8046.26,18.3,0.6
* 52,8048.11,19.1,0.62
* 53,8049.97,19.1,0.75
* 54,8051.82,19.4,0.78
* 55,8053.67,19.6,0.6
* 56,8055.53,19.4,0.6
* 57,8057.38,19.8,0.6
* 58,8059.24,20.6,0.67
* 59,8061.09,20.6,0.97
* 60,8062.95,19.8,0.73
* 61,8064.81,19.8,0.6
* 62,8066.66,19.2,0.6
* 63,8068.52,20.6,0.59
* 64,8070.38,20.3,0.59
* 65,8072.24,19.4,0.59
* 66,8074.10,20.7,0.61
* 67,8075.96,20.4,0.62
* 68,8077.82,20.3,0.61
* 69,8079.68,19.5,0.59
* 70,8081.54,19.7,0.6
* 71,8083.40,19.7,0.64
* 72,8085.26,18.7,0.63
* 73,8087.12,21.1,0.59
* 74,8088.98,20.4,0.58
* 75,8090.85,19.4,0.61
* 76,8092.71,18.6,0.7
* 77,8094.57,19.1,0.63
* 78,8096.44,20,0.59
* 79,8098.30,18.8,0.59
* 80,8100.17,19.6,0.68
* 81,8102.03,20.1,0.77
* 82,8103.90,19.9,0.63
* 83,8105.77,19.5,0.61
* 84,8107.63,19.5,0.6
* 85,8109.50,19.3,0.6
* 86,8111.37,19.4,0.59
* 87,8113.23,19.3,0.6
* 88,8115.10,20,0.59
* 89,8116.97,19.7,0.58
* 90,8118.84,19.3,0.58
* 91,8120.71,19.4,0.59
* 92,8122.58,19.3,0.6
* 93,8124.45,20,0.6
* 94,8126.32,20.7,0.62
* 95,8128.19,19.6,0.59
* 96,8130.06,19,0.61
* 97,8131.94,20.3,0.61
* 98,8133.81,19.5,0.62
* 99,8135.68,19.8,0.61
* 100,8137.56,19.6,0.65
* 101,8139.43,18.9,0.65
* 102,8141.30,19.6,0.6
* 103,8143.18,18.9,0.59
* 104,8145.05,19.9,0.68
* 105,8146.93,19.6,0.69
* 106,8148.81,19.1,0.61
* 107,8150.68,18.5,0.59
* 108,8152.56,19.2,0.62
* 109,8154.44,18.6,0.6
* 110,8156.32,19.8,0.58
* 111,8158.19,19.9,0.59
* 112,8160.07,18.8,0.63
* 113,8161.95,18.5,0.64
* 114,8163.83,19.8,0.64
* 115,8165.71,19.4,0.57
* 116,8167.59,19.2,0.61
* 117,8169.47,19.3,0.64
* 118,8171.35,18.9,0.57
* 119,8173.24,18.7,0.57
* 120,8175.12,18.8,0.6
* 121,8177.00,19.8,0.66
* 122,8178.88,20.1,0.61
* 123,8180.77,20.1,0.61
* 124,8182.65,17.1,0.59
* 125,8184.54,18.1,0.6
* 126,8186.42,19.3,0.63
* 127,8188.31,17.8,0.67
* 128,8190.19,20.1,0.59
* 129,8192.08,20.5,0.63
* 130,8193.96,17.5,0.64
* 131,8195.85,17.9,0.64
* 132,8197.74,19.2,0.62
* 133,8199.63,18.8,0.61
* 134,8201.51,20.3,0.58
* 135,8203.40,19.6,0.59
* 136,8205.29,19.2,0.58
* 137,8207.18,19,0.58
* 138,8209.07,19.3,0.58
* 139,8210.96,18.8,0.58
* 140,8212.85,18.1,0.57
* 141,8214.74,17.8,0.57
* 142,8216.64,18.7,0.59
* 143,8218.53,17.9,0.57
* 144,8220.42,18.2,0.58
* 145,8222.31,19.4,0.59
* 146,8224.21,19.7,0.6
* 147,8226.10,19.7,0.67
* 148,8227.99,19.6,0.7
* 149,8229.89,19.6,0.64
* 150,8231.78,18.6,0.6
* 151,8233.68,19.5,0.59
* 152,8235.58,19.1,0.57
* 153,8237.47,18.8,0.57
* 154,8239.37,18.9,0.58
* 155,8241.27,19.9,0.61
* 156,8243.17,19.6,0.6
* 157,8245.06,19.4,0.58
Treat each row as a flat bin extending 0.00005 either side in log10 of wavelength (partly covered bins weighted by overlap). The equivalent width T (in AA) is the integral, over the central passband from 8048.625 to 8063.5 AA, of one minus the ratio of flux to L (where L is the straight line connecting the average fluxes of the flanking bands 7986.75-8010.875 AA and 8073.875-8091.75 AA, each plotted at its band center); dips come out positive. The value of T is 0.1 AA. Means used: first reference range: 19.6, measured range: 19.8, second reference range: 20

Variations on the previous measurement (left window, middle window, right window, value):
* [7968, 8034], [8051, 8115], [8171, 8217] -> -0.9 AA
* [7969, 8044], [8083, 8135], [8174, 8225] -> -0.6 AA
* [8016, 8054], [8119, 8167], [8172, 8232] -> -0.4 AA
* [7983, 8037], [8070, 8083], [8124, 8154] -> -0.3 AA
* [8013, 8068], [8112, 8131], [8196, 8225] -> -0.2 AA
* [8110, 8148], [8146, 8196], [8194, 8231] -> 0.5 AA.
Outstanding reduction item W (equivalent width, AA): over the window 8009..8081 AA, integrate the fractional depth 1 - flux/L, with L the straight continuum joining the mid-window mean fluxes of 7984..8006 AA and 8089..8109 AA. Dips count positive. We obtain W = -1.5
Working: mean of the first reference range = 19.5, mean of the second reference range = 19.5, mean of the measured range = 19.9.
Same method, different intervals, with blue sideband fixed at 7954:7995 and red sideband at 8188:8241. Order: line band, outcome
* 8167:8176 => 0.1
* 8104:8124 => -0.1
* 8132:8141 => -0.1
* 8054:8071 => -0.3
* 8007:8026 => -0.1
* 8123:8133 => -0.3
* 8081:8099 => -0.1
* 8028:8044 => -0.4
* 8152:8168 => 0.0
